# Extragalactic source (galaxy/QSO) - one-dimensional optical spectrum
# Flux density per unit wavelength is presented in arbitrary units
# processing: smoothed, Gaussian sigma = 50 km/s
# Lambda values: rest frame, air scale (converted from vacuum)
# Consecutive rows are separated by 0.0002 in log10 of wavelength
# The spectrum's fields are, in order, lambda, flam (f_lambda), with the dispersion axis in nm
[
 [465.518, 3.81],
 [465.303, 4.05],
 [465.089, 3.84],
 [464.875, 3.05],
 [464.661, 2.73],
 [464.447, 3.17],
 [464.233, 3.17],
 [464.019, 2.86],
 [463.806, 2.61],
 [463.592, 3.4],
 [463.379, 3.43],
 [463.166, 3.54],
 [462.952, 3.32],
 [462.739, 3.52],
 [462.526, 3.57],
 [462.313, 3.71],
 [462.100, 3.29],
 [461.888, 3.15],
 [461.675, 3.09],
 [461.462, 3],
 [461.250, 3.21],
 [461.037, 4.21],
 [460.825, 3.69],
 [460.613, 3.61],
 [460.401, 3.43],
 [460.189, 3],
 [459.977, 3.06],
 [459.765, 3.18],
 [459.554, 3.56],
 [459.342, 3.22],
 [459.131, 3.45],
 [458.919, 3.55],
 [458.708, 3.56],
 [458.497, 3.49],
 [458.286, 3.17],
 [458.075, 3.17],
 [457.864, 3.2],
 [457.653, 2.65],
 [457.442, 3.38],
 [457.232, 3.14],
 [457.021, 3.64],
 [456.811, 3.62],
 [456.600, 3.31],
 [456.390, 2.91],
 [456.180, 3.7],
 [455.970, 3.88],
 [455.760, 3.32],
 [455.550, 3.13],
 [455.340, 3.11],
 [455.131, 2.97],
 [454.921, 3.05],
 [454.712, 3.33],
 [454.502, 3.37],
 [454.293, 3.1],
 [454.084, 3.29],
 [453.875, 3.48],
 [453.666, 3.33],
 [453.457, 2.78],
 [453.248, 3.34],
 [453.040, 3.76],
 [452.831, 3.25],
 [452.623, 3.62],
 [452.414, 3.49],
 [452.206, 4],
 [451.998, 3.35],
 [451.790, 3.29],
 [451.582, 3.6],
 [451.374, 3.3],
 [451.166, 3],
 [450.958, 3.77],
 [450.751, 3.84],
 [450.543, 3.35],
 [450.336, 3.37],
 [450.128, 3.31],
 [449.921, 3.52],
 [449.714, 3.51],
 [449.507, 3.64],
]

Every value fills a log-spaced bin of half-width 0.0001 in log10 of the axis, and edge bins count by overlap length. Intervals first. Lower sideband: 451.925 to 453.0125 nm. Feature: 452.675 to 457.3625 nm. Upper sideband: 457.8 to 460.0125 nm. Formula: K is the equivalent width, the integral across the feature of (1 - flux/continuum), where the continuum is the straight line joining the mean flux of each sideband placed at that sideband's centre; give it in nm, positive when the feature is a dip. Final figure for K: 0.22 nm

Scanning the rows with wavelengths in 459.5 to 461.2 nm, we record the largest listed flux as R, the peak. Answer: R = 4.21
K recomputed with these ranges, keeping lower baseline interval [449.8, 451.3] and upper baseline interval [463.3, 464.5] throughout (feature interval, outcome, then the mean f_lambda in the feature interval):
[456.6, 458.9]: -0.04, 3.31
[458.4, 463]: -0.32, 3.4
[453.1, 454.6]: 0.05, 3.26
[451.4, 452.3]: -0.03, 3.53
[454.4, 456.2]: 0.01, 3.3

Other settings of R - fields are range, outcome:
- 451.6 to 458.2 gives 4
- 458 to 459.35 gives 3.56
